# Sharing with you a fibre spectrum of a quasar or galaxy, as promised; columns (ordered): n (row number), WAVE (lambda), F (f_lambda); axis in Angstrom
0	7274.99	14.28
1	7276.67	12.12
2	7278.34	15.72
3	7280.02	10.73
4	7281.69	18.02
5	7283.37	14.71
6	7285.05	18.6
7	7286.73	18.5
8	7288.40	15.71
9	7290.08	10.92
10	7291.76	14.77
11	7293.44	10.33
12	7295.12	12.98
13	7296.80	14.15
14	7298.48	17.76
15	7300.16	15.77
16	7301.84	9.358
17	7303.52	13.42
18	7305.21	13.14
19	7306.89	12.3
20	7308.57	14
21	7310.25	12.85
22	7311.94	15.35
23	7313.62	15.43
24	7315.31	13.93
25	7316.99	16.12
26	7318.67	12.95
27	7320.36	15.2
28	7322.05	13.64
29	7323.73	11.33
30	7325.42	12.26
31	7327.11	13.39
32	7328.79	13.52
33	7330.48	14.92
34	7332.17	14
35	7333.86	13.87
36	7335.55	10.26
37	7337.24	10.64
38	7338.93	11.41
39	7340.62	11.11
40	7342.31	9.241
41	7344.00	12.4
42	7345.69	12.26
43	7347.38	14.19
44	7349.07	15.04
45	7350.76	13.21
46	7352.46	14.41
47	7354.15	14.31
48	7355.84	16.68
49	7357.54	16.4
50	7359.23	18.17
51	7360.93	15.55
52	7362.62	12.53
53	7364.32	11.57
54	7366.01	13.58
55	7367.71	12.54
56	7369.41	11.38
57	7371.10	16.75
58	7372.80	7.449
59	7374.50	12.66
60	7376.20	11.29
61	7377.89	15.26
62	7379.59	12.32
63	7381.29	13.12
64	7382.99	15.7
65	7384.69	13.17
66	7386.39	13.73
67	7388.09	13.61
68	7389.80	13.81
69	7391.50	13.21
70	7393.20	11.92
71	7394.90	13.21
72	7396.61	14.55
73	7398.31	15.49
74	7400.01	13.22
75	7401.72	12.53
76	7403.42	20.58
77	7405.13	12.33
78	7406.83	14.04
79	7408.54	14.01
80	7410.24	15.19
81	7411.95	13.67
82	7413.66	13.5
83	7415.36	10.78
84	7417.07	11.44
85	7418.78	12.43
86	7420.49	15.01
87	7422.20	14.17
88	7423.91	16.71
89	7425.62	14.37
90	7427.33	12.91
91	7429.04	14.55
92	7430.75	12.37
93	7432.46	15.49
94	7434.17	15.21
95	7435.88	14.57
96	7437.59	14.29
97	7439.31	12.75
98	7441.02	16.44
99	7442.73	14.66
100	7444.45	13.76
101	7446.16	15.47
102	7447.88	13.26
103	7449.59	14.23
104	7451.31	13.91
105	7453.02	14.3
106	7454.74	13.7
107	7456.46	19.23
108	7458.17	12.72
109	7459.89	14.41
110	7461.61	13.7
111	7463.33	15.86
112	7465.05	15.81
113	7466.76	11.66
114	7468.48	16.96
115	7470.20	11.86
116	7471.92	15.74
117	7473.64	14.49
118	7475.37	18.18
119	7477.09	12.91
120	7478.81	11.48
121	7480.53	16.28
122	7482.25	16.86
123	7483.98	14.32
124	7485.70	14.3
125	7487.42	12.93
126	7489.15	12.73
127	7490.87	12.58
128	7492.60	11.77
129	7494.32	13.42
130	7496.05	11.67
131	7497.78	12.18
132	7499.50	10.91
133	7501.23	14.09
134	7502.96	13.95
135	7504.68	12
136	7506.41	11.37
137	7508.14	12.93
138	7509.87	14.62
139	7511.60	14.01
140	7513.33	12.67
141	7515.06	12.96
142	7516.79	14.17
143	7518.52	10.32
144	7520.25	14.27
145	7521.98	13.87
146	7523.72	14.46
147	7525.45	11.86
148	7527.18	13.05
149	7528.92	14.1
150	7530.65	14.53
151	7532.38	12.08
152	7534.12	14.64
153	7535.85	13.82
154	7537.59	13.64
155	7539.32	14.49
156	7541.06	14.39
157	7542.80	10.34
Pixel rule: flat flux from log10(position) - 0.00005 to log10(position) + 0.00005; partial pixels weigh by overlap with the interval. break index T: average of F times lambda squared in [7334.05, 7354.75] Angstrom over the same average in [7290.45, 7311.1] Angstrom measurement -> 0.9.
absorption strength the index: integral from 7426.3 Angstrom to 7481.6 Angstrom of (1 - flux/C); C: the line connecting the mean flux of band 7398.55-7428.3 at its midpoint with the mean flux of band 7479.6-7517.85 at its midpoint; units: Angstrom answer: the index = -3.41 Angstrom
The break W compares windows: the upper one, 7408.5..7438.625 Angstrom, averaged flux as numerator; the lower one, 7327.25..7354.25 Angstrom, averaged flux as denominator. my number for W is 1.09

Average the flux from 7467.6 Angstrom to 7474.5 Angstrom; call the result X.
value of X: 14.8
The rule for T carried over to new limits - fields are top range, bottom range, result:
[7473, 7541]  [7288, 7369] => 1.05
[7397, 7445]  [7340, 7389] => 1.07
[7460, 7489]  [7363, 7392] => 1.15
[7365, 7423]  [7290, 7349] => 1.04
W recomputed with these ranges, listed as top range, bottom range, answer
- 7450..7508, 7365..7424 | 1.03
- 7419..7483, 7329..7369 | 1.09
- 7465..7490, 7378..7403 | 1.05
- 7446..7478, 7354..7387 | 1.07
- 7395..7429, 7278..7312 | 0.99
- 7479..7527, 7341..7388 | 0.98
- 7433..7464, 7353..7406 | 1.05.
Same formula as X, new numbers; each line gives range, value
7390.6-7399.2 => 13.7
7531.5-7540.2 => 13.7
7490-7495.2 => 12.6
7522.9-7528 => 13.1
